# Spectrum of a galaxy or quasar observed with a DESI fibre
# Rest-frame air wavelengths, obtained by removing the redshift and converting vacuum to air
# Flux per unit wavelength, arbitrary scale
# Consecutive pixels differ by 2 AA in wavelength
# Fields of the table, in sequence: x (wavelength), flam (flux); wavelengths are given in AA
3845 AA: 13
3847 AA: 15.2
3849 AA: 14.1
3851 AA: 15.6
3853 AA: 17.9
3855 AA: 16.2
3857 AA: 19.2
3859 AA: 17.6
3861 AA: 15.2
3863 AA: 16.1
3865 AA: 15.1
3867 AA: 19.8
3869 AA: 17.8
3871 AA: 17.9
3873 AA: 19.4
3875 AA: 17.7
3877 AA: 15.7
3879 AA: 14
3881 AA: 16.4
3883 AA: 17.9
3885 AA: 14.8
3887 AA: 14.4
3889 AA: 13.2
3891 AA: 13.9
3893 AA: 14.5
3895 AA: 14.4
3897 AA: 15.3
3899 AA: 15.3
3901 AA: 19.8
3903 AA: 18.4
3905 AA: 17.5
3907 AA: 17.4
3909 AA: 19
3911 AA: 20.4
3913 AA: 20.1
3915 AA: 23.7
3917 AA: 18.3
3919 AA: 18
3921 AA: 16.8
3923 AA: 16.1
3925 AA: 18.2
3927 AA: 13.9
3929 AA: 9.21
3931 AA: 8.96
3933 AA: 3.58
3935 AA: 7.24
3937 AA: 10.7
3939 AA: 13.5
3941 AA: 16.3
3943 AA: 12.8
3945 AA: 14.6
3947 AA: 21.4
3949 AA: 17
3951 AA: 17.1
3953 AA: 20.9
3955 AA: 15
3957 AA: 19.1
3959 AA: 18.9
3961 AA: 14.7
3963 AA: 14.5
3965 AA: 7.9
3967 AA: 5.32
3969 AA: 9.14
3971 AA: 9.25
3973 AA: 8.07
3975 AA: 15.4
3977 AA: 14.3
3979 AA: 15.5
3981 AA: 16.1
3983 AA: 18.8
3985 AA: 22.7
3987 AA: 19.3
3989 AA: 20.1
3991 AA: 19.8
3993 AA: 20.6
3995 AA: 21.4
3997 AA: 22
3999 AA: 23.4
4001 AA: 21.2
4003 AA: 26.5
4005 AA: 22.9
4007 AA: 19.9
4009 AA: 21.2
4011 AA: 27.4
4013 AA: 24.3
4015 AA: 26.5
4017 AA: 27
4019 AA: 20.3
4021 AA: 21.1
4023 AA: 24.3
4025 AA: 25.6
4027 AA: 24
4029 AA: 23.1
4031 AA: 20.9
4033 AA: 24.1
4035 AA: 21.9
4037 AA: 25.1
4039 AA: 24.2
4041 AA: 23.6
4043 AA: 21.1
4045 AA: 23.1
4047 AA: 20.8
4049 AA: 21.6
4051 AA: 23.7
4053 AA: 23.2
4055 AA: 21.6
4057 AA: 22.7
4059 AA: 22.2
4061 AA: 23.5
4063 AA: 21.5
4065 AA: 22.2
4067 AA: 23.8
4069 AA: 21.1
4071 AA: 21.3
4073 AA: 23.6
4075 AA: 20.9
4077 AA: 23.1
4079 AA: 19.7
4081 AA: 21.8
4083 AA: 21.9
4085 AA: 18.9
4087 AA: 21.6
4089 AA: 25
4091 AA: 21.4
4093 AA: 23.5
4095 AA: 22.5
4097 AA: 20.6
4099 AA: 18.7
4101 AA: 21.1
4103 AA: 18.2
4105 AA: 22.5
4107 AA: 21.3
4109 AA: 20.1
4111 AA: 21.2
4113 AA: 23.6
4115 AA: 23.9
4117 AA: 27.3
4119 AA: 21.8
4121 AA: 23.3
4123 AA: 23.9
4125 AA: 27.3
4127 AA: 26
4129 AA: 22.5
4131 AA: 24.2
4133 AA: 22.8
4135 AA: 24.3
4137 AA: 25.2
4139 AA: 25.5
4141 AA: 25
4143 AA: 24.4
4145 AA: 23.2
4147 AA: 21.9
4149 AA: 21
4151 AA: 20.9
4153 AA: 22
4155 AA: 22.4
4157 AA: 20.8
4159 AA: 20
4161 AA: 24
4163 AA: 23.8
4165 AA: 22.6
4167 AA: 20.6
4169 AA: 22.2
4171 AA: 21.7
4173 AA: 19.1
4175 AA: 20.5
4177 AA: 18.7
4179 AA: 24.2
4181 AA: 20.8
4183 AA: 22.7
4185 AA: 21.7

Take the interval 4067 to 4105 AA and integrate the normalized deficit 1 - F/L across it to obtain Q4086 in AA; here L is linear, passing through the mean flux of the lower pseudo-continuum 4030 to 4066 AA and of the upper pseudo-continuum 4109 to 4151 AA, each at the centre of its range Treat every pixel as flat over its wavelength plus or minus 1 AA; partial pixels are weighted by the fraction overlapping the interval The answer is 2.7 AA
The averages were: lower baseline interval 22.6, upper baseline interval 23.8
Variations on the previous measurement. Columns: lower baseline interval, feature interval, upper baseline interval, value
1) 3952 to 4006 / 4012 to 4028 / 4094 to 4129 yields -4.5 AA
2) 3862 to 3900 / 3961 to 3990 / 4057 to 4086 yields 7.5 AA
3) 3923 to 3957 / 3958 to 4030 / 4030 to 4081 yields -4.2 AA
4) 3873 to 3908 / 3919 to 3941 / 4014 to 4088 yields 6.6 AA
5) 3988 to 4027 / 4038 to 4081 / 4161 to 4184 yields 0.5 AA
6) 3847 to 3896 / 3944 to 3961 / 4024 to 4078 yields 1.2 AA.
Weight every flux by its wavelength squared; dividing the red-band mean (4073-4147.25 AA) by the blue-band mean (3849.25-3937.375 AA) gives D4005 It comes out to 1.6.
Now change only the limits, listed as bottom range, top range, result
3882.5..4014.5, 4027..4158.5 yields 1.45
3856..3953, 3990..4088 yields 1.51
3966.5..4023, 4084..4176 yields 1.23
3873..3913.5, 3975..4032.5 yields 1.39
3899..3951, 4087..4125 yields 1.56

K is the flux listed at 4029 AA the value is 23.1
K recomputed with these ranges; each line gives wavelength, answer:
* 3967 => 5.32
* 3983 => 18.8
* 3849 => 14.1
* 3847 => 15.2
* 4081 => 21.8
